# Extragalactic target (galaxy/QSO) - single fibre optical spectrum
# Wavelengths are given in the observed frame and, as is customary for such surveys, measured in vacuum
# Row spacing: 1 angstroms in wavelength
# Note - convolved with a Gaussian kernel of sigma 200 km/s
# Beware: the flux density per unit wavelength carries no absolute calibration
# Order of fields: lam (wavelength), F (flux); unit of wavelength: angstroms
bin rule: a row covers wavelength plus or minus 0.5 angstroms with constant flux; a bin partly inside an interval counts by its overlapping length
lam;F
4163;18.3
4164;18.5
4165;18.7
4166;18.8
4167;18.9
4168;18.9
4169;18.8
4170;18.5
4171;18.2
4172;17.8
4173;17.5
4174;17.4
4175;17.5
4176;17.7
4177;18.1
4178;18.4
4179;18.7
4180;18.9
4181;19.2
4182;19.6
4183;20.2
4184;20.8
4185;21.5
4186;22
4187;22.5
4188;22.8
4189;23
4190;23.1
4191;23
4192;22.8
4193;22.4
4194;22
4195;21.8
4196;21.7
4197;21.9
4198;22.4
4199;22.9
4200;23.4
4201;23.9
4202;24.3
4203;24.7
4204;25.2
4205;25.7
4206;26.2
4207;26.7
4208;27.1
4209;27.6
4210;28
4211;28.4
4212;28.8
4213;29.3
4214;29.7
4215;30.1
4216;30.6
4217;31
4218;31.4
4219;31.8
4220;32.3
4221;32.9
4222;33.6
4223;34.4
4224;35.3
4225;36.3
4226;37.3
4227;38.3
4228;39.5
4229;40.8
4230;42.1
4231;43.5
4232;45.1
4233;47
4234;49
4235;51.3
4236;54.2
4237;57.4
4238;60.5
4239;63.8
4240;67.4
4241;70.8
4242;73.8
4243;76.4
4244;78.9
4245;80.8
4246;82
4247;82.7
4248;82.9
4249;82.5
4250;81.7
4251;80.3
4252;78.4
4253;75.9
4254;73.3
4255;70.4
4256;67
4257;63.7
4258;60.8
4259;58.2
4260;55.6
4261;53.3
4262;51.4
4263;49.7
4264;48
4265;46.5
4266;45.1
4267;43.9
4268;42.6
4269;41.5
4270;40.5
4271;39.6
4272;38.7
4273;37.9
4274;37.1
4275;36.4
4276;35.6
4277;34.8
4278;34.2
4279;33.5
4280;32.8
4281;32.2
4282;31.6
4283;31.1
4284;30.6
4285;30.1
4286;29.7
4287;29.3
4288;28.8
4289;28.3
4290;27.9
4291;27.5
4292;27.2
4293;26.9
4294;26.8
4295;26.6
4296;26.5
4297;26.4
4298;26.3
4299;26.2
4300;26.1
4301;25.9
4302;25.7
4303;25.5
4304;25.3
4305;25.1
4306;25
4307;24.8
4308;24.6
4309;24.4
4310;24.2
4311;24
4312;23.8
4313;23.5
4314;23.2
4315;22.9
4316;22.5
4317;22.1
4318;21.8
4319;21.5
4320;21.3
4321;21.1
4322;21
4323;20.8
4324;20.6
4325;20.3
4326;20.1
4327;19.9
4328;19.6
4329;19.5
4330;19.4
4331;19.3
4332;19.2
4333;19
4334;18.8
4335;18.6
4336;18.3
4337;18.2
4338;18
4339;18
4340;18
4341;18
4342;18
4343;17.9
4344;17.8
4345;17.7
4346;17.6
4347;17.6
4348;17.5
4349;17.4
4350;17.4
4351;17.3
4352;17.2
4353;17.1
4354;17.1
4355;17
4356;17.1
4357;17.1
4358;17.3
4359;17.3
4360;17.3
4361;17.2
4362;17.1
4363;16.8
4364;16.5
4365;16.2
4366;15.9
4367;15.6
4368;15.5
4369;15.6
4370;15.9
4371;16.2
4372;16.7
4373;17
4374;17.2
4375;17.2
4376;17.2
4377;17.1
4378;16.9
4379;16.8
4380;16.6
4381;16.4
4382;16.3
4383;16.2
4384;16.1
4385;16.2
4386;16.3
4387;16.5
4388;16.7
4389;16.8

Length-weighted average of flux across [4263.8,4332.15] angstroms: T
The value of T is 28.3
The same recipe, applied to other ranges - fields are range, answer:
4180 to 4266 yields 42.7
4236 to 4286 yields 54.9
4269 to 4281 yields 36.5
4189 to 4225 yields 27.1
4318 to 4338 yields 19.8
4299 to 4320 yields 24.1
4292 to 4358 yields 21.1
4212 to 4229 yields 33.4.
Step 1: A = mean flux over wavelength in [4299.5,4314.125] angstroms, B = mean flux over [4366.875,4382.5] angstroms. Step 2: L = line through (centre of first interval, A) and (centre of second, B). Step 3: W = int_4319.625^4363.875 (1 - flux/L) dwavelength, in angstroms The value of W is 4.7 angstroms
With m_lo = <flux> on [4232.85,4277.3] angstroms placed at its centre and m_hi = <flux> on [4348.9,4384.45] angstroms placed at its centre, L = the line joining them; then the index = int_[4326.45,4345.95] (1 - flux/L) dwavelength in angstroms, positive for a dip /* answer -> 6.7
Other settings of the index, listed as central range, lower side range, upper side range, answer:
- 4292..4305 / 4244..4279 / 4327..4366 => 4.4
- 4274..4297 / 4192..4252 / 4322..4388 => 0.3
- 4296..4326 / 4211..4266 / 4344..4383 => 8.0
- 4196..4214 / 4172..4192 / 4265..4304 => -2.2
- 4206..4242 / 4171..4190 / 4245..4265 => 6.5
